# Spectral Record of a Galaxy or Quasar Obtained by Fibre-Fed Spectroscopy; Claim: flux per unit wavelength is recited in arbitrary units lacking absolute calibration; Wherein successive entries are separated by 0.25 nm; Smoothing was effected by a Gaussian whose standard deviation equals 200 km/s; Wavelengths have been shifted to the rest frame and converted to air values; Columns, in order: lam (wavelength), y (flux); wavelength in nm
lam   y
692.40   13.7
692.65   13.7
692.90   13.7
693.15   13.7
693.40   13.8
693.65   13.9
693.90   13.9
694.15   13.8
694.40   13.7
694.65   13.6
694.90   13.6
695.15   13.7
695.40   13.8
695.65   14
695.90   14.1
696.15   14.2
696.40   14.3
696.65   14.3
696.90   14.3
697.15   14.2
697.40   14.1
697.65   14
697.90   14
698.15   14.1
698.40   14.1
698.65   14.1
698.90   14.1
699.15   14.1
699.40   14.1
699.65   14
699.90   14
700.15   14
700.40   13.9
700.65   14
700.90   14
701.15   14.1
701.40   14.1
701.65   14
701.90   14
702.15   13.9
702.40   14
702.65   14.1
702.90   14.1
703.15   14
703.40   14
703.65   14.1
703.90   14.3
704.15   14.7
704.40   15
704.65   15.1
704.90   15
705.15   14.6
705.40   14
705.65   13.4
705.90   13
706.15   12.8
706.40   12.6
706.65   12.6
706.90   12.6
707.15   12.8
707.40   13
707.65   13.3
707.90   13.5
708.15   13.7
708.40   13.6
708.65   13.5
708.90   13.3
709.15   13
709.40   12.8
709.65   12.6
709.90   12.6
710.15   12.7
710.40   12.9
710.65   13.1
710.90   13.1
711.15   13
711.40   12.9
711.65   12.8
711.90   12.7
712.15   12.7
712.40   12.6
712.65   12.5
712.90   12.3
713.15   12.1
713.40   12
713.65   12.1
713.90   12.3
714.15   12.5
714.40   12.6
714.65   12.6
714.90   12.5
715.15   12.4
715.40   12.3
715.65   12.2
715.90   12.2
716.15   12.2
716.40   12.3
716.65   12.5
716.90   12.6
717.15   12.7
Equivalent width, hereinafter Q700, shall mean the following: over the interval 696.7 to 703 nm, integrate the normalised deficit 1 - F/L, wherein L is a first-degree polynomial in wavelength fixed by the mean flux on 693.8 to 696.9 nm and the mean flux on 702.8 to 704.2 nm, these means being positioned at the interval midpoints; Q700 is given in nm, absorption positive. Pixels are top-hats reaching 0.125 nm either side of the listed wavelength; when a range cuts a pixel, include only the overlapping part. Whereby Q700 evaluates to 0.00 nm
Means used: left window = 13.9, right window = 14.2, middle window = 14.1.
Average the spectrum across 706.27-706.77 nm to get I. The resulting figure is 12.6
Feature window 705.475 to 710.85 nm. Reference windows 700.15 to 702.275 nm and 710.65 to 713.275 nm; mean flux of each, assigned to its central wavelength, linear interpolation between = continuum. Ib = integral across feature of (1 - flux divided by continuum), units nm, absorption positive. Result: 0.05 nm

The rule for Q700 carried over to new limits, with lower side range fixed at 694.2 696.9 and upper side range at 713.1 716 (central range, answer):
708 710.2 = -0.05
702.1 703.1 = -0.05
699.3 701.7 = -0.09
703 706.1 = -0.25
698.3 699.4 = -0.04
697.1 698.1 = -0.02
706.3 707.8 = 0.02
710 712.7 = -0.05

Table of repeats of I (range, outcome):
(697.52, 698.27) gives 14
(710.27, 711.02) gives 13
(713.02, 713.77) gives 12.1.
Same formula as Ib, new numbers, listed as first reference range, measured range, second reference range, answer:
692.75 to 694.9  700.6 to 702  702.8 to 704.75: 0.021 nm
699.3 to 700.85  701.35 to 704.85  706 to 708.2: -0.184 nm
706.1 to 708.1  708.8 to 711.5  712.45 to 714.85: -0.052 nm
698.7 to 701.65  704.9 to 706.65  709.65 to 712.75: -0.006 nm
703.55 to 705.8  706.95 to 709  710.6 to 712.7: 0.055 nm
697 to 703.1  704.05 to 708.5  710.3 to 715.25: -0.096 nm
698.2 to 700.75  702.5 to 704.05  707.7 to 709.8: -0.044 nm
